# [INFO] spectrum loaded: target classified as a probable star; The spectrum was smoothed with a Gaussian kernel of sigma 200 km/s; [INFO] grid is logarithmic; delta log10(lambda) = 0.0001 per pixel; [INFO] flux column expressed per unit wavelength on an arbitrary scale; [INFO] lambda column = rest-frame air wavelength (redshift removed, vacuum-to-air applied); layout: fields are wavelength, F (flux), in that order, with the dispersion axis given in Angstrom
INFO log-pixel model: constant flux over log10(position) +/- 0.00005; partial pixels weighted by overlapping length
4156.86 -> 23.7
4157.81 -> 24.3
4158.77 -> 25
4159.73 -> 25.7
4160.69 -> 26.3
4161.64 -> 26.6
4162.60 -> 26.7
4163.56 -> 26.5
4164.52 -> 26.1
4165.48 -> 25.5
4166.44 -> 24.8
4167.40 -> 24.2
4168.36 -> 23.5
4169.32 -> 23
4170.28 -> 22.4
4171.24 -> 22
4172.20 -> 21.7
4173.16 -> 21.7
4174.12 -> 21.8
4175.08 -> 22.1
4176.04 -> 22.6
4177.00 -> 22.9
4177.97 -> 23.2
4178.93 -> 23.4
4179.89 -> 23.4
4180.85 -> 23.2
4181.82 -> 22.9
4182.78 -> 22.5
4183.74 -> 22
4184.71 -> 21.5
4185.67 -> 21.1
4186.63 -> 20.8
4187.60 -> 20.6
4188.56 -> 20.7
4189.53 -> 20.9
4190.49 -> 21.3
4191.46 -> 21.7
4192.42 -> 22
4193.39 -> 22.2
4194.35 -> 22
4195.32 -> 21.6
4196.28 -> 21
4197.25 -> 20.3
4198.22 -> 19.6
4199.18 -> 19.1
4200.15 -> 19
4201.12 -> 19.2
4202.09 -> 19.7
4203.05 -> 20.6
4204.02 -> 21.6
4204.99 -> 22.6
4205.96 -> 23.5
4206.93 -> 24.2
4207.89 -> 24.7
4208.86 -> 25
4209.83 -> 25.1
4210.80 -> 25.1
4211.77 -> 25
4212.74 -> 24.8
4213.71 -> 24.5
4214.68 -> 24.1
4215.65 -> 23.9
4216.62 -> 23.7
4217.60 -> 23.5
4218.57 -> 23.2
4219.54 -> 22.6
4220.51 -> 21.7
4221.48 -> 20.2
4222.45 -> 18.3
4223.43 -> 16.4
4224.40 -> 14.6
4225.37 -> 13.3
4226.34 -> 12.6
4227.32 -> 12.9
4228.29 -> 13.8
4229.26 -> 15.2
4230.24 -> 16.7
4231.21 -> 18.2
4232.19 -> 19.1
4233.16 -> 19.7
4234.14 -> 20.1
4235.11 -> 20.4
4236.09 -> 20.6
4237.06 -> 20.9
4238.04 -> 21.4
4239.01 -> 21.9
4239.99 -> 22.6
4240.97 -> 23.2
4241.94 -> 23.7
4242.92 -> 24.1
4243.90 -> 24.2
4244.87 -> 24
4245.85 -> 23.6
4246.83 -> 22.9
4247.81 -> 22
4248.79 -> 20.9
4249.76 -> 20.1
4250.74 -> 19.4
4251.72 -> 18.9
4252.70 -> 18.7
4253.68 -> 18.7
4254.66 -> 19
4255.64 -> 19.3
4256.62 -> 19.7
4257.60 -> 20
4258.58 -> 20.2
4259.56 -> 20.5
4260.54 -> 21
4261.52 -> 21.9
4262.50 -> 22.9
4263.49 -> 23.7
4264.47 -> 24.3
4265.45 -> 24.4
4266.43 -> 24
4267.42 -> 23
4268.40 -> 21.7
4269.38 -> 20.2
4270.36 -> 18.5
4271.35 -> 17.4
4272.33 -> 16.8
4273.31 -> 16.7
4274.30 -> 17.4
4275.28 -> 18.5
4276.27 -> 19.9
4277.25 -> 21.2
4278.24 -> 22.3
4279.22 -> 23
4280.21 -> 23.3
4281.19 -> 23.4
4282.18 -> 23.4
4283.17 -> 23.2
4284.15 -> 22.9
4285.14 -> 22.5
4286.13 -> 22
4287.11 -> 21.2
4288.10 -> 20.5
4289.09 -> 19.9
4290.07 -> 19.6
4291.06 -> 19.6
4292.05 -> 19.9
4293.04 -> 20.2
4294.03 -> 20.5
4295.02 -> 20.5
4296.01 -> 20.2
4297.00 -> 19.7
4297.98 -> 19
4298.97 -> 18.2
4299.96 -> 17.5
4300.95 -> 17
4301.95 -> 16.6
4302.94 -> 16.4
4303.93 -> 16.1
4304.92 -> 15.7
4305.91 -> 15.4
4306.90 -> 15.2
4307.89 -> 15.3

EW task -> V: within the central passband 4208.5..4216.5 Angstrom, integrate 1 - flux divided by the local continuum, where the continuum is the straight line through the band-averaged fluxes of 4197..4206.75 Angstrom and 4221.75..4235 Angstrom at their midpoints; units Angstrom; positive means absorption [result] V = -2.4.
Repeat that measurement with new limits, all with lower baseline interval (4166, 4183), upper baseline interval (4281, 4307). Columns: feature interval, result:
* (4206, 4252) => 0.65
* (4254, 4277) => -0.18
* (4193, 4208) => 0.61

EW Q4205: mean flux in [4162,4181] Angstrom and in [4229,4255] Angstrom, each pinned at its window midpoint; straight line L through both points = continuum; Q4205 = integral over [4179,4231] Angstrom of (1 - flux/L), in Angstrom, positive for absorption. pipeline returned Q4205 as 3.0 Angstrom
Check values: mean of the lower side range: 23.6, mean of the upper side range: 20.8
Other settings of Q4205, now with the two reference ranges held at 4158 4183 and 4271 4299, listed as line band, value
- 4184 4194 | 0.86 Angstrom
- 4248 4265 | 0.60 Angstrom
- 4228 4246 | 0.95 Angstrom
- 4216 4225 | 0.79 Angstrom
